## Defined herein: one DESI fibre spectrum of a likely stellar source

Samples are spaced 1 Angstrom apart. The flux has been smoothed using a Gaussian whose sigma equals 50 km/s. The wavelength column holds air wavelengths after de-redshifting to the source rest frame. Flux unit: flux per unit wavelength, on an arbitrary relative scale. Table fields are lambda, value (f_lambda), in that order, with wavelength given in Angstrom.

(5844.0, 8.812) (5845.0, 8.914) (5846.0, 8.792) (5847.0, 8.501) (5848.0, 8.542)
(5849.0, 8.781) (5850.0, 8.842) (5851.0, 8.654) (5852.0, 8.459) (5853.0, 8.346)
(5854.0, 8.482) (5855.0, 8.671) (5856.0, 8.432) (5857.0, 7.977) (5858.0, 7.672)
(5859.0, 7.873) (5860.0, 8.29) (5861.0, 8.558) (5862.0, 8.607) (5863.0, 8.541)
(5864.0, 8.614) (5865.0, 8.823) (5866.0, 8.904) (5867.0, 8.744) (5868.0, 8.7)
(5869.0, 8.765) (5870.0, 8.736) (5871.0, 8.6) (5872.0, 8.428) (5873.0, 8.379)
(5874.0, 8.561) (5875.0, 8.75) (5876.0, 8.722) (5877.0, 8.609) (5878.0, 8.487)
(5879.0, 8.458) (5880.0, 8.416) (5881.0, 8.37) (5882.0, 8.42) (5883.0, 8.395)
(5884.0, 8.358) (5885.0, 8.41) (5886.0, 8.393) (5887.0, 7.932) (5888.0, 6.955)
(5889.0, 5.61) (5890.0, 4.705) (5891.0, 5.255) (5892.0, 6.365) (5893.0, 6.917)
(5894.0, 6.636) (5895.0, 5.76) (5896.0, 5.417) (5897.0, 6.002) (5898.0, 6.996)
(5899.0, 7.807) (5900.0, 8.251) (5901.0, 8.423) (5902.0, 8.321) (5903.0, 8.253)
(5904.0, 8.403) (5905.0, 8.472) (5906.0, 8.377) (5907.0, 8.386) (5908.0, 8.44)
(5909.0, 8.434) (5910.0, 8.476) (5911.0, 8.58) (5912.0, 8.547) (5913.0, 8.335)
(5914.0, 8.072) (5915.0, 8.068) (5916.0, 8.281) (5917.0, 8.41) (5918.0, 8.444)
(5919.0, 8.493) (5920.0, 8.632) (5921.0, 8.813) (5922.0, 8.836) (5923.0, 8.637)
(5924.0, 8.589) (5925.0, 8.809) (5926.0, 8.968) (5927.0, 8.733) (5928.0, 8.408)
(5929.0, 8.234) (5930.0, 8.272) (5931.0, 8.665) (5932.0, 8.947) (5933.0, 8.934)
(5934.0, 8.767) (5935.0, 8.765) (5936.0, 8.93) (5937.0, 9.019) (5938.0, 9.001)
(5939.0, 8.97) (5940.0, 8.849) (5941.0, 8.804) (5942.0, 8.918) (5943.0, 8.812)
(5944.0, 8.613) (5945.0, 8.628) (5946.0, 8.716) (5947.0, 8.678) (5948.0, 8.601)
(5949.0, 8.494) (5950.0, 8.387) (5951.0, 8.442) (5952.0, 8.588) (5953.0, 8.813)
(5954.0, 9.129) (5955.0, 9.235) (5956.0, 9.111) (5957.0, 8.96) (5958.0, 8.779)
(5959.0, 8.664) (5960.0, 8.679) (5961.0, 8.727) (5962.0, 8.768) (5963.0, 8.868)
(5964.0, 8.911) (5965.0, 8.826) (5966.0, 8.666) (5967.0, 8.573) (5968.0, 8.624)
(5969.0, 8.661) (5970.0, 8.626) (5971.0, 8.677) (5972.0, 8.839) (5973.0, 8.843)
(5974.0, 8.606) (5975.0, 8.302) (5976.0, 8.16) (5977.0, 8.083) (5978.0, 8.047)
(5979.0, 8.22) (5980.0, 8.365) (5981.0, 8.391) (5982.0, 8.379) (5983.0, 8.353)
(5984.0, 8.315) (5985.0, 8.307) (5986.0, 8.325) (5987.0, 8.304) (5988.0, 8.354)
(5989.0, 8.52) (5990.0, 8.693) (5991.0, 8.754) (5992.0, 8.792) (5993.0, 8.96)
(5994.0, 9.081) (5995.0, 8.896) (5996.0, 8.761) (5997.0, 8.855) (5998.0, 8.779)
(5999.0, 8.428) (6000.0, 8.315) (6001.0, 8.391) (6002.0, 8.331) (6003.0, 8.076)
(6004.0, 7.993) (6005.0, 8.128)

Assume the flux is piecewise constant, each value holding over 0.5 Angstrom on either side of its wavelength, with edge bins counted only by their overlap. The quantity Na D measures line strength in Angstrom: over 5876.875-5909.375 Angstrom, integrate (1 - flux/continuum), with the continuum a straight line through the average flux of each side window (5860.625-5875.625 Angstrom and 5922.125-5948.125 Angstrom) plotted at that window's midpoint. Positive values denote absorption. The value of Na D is 4.2 Angstrom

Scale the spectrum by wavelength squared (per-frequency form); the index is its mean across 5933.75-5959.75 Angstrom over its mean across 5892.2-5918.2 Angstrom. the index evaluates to 1.1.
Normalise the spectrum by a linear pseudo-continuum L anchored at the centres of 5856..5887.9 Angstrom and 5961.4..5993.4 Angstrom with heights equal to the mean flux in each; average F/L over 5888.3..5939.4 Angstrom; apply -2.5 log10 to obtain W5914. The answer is 0.06 mag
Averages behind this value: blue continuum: 8.45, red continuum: 8.53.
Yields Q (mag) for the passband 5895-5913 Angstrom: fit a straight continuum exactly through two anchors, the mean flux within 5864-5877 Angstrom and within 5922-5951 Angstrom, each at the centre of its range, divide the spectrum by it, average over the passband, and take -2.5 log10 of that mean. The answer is 0.10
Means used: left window 8.67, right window 8.72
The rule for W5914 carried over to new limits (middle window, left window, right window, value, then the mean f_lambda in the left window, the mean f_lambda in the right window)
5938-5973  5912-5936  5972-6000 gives -0.027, 8.58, 8.52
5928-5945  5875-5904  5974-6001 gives -0.103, 7.49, 8.49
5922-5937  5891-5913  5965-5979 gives -0.094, 7.64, 8.52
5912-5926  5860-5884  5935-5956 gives 0.025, 8.58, 8.79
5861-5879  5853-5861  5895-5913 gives -0.064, 8.23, 7.92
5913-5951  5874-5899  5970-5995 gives -0.097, 7.38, 8.5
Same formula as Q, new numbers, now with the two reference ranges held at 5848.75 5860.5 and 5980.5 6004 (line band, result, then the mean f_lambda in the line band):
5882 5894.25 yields 0.19 mag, 7.06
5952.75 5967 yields -0.05 mag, 8.86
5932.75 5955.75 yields -0.04 mag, 8.79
